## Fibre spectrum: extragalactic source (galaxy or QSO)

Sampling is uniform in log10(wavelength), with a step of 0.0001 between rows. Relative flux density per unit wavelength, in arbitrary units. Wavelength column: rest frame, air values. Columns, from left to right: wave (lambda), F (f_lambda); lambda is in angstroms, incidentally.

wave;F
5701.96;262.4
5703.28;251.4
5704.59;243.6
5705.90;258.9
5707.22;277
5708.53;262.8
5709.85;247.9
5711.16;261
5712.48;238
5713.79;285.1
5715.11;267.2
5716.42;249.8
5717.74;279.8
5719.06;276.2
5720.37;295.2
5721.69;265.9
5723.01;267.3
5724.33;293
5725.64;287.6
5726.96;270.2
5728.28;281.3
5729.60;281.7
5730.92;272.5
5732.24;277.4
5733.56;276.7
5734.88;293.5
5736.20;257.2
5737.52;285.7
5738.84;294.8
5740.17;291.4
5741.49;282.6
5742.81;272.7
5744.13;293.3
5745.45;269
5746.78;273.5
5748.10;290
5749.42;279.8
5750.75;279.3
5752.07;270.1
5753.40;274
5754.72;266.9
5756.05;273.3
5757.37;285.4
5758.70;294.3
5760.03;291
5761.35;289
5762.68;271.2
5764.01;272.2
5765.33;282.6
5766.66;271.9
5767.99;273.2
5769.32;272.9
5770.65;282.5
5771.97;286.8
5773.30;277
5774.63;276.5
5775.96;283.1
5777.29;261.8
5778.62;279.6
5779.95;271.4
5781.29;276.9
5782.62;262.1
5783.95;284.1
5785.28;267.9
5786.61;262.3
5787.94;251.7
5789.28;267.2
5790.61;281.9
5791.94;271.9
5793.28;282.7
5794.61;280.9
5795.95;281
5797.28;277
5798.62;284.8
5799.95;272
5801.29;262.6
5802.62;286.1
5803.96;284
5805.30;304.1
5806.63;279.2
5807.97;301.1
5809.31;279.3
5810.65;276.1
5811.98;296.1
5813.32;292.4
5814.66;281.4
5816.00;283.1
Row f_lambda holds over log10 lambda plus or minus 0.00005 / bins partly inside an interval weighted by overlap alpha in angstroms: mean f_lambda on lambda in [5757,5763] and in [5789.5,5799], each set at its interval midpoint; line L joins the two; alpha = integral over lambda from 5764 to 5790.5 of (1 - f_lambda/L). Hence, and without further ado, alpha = 0.9 angstroms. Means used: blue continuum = 287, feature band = 273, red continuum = 279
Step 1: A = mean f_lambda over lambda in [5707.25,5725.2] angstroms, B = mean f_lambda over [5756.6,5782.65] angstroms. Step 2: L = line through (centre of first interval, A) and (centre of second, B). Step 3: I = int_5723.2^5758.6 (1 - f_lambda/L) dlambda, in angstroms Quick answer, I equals -0.8 angstroms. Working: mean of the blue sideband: 269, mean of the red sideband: 278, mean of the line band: 280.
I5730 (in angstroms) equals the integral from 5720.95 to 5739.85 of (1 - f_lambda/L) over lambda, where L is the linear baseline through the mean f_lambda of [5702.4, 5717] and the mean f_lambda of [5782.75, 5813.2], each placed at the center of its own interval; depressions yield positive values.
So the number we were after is -1.1 angstroms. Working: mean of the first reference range 259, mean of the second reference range 279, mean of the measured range 279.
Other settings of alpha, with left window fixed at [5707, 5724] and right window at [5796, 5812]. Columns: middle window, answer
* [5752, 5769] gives -0.2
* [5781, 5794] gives 0.4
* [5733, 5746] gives -0.5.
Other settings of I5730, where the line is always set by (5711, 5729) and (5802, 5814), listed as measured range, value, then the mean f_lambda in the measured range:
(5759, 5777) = 0.15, 279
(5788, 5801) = 0.46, 276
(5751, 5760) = 0.03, 278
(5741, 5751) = -0.08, 280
